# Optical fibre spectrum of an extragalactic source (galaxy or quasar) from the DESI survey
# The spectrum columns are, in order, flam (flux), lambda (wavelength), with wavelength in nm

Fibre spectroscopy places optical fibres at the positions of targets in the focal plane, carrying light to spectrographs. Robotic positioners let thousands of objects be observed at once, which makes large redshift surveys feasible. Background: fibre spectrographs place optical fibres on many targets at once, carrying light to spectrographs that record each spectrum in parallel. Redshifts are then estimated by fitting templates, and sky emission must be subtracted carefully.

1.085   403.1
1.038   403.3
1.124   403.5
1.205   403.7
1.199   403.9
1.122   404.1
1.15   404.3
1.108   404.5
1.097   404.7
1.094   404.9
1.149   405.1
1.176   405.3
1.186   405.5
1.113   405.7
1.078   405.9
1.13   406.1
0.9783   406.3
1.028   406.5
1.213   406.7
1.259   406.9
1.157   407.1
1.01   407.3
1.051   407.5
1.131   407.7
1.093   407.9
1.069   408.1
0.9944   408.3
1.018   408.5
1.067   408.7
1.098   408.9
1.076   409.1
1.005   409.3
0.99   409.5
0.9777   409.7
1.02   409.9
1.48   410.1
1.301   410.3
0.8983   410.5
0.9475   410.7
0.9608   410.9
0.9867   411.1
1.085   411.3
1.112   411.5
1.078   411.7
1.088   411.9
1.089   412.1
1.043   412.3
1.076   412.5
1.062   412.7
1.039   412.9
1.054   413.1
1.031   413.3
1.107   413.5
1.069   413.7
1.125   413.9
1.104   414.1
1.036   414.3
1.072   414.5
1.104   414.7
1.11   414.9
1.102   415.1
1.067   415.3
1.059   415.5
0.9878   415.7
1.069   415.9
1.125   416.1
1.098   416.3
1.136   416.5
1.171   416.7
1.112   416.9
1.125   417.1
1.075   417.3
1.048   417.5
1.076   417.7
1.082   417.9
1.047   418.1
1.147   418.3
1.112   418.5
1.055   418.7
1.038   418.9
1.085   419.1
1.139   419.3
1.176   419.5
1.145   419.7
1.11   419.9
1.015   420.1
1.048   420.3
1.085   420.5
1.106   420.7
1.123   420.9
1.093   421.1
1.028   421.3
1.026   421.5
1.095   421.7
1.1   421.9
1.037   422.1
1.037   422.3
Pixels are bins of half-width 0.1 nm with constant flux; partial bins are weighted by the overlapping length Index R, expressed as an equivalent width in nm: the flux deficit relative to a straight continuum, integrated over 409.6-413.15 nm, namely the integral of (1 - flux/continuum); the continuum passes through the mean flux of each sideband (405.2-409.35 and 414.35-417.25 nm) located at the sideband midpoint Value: 0.07 nm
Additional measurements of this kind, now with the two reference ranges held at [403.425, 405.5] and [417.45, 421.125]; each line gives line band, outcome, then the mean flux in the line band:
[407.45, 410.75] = 0.159 nm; 1.07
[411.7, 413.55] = 0.084 nm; 1.06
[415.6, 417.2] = -0.002 nm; 1.1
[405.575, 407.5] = 0.054 nm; 1.11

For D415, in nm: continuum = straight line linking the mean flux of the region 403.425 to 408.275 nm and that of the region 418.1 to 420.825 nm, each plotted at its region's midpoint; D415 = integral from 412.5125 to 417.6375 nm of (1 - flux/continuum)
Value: 0.09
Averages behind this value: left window 1.12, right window 1.1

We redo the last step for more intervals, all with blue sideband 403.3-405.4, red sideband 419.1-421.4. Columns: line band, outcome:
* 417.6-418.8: 0.02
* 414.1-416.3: 0.07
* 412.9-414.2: 0.04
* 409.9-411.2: 0.04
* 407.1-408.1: 0.04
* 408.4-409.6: 0.09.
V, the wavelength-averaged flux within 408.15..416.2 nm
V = 1.07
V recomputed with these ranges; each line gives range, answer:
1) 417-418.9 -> 1.08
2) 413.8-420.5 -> 1.09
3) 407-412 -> 1.07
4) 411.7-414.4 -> 1.07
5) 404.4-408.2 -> 1.11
